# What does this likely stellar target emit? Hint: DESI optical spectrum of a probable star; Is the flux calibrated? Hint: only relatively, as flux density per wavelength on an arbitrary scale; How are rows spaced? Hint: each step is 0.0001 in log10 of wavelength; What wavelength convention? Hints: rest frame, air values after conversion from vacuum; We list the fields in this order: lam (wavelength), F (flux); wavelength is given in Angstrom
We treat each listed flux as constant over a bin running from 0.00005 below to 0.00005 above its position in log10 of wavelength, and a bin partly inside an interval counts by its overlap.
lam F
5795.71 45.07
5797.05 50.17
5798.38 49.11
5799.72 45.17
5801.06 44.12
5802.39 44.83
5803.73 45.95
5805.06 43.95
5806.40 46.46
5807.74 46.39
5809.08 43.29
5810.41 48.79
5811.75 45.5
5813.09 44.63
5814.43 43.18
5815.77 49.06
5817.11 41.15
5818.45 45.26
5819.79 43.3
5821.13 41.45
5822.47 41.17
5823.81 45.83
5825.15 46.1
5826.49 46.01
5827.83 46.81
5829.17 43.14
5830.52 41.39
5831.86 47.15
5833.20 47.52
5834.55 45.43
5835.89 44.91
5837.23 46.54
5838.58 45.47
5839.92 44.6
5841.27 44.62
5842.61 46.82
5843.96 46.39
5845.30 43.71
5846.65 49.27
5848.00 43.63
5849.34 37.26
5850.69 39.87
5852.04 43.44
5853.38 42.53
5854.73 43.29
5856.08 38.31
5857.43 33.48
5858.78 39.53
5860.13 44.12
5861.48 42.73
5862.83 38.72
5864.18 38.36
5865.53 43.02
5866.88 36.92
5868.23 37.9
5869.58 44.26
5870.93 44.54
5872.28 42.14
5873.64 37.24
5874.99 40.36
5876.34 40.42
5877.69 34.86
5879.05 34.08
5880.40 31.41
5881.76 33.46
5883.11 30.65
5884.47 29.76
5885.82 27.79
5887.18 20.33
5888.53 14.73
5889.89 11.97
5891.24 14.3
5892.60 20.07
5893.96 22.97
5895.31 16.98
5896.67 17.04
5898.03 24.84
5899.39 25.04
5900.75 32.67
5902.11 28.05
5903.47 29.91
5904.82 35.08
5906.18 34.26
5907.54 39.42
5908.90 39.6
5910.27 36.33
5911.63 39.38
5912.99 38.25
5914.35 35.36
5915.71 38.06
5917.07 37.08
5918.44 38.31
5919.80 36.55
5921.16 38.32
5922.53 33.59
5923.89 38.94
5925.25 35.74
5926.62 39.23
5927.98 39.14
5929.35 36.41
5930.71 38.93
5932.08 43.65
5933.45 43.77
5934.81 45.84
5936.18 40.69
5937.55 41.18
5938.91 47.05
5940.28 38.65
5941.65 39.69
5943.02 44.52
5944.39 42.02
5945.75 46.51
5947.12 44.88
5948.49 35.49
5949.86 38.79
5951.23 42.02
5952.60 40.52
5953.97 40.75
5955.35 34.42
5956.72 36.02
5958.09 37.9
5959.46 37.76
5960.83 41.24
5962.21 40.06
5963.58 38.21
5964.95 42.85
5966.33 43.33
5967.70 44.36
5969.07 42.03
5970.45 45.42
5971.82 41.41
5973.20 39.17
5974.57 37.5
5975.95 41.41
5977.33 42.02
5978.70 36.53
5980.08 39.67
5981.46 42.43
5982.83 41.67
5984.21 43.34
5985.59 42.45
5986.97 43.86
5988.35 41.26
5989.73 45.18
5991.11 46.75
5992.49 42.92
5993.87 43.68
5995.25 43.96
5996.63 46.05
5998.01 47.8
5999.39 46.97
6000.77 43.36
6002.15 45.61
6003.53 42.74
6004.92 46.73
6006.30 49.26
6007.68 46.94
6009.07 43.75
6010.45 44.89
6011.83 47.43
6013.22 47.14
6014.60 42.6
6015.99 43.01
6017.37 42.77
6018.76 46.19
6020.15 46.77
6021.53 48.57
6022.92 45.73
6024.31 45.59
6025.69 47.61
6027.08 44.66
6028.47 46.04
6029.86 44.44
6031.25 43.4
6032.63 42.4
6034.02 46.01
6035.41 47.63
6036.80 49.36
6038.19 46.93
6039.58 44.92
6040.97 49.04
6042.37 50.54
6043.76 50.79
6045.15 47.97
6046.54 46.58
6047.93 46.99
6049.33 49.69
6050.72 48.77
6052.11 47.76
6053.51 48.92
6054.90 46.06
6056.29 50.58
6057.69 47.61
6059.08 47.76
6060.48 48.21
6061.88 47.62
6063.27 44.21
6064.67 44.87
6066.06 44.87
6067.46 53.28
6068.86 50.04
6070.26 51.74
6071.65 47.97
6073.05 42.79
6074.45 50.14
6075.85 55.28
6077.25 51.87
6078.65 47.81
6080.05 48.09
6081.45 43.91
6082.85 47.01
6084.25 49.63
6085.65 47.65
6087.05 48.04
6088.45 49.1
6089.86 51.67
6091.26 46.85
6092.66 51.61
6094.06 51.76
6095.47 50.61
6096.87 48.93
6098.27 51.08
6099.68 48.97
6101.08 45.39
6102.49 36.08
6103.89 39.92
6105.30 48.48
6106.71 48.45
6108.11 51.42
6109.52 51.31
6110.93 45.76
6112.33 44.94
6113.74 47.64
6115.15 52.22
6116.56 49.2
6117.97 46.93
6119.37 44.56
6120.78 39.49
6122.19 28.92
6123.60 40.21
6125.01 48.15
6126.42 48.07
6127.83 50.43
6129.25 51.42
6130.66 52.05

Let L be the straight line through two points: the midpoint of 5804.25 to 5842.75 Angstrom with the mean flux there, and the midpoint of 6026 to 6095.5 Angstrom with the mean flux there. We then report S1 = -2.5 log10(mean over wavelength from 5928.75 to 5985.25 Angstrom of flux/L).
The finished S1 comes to 0.14 mag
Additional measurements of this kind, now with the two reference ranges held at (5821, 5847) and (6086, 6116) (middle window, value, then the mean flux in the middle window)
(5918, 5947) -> 0.14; 40.5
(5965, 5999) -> 0.10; 42.7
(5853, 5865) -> 0.14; 40.1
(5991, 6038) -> 0.04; 45.6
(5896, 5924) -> 0.33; 34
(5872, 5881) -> 0.23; 37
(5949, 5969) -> 0.17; 39.9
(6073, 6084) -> -0.02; 48.7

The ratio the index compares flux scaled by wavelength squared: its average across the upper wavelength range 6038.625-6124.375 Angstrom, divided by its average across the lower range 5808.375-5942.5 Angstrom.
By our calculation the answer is 1.33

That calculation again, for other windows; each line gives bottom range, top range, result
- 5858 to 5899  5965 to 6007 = 1.41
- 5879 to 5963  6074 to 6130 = 1.44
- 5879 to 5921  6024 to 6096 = 1.71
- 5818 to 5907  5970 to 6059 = 1.29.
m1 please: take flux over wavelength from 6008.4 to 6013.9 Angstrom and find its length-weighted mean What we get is 45.8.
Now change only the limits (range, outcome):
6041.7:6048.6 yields 48.6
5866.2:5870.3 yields 39.8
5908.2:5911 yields 37.9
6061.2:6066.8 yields 45.5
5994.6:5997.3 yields 45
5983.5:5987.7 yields 43.1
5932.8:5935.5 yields 44.9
